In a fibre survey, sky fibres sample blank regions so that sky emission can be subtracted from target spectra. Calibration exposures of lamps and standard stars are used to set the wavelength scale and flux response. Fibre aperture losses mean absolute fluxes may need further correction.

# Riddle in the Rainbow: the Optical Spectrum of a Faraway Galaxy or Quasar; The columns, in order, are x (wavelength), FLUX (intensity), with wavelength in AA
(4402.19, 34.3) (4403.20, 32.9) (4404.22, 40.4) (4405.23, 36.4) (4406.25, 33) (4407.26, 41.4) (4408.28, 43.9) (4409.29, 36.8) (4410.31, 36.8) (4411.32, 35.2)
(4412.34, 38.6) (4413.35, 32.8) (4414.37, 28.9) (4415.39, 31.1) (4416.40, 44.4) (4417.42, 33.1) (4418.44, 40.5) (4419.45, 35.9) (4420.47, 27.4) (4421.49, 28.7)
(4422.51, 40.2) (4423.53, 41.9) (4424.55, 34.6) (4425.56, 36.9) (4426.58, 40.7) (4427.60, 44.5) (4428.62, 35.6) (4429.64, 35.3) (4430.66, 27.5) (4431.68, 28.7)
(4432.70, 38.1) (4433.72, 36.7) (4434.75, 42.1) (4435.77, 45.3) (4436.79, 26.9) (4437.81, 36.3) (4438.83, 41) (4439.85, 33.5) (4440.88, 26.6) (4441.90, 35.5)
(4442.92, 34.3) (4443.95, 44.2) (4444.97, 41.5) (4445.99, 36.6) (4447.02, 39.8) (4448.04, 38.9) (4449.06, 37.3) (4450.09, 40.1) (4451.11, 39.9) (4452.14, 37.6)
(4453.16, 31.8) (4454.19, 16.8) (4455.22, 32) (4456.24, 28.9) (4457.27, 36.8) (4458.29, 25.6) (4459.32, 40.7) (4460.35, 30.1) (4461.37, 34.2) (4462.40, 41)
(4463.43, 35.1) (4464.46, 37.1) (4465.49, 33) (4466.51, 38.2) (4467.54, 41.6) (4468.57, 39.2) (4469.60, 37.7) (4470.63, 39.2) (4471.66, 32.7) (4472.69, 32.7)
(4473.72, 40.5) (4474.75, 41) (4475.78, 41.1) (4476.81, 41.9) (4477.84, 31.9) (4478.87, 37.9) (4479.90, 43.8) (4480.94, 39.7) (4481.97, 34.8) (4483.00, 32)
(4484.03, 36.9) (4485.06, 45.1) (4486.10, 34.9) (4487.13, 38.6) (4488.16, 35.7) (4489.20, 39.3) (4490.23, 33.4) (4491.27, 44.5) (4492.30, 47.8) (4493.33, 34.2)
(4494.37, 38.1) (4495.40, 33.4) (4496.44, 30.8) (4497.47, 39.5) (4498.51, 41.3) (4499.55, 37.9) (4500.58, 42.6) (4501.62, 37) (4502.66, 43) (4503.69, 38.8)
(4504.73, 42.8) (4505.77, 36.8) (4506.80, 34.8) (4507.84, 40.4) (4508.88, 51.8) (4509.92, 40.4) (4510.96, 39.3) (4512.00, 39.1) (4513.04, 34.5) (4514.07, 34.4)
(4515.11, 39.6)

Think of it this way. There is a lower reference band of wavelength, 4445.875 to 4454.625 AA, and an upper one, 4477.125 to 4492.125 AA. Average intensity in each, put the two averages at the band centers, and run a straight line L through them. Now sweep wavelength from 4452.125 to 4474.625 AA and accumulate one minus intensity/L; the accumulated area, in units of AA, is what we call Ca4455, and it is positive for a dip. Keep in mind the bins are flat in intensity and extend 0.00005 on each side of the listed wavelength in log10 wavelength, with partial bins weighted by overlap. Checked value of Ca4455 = 1.1 AA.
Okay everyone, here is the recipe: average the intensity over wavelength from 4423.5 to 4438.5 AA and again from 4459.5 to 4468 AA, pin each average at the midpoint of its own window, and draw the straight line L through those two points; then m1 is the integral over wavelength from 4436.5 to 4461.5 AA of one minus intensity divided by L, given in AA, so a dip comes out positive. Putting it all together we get 1.2 AA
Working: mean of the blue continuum 36.6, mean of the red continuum 36.4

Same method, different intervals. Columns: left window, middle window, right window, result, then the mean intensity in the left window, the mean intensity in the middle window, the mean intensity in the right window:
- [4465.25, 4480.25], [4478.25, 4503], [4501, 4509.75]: 0.75 AA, 38.2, 38.4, 40.7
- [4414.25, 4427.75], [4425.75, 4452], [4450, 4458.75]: -2.48 AA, 36.4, 37.1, 31.8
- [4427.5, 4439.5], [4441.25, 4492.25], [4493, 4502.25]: -0.15 AA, 36.2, 36.9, 37.3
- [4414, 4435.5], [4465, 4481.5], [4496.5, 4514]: -0.03 AA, 36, 38.3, 39.6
